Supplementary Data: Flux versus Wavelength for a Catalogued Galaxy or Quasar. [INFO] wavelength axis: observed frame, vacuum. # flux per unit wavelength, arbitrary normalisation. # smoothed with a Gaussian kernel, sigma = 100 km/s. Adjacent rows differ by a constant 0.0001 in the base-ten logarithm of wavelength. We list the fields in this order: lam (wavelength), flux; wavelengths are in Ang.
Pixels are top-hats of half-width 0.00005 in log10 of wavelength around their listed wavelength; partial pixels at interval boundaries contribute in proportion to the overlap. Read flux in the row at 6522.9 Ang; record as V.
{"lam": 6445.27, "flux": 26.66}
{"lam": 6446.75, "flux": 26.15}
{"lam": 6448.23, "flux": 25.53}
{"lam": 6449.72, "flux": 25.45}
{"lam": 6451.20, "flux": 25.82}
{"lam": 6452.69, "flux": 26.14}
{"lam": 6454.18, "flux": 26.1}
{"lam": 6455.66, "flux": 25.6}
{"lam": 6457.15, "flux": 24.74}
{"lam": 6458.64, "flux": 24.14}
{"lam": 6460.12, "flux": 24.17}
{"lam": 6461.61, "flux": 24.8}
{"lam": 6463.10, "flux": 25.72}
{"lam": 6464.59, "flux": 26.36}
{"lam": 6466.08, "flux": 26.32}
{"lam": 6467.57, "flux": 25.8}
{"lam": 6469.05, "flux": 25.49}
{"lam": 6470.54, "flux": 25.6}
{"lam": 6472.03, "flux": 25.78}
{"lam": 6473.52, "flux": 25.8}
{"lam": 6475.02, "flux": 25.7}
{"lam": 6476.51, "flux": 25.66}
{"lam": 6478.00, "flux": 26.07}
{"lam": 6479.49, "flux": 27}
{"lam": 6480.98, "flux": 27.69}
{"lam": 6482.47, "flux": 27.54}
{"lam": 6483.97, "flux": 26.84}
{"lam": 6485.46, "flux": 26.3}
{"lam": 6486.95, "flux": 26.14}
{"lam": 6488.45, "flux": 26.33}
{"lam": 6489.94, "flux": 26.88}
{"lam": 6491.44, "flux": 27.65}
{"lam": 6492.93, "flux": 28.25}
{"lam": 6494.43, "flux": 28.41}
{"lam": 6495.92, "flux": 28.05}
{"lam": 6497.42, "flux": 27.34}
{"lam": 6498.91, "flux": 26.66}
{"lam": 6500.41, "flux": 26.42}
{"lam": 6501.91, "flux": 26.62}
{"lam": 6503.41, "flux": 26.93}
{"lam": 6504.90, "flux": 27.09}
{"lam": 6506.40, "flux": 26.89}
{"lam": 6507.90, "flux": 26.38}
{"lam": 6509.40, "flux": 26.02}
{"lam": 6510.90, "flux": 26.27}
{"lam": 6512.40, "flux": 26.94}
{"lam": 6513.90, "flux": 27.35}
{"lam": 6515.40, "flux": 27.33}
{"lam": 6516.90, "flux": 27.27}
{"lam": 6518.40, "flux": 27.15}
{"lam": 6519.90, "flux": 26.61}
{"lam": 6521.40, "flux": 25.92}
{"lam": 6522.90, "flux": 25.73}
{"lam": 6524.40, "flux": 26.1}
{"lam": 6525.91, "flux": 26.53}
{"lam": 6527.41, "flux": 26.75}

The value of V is 25.73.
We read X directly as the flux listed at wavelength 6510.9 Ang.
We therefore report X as 26.27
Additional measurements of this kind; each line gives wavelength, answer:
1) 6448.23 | 25.53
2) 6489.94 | 26.88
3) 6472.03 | 25.78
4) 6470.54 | 25.6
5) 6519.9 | 26.61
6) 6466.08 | 26.32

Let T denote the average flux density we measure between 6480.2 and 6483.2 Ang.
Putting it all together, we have 27.7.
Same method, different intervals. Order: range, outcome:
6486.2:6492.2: 26.8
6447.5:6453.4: 25.7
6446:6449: 25.9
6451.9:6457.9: 25.6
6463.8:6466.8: 26.3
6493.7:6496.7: 28.2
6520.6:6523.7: 25.9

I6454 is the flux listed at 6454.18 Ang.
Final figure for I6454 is 26.1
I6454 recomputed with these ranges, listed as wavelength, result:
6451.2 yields 25.82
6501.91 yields 26.62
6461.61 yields 24.8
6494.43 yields 28.41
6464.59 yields 26.36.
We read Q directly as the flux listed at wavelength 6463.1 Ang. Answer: 25.72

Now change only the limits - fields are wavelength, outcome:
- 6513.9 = 27.35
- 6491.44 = 27.65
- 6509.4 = 26.02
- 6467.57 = 25.8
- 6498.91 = 26.66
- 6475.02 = 25.7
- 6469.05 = 25.49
